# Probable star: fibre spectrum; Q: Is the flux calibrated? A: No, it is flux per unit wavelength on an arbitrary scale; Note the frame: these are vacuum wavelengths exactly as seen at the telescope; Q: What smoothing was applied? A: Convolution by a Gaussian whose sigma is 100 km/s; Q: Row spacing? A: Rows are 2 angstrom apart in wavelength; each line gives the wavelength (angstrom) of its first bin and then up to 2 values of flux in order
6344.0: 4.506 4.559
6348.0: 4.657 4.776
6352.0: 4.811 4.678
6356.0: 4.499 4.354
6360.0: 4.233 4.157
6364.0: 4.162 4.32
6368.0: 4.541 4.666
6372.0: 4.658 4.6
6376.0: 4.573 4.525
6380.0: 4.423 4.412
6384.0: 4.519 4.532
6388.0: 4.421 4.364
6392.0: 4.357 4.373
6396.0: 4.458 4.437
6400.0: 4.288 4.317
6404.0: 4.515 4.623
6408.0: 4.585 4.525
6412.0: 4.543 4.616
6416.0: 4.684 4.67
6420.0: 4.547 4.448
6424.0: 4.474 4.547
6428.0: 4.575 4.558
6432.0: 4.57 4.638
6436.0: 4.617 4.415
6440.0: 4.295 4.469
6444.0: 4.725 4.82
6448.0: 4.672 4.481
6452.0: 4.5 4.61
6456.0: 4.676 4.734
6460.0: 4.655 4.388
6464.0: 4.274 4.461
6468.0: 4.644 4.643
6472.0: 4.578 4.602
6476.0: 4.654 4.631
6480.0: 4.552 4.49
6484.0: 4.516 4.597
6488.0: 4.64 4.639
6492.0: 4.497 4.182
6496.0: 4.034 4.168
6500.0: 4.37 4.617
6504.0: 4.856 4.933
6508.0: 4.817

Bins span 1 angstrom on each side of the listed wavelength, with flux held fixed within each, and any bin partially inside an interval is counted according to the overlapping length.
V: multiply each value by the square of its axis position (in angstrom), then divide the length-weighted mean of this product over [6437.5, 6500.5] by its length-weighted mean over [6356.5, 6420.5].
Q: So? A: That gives 1.04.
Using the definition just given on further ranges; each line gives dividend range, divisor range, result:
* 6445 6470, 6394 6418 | 1.03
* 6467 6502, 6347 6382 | 1.04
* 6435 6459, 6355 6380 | 1.06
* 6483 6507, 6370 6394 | 1.04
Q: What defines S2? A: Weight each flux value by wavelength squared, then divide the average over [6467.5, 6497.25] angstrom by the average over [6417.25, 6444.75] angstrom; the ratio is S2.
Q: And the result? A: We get 1.01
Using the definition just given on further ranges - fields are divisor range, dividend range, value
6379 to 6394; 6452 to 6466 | 1.05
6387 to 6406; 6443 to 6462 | 1.07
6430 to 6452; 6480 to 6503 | 0.99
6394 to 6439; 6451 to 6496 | 1.02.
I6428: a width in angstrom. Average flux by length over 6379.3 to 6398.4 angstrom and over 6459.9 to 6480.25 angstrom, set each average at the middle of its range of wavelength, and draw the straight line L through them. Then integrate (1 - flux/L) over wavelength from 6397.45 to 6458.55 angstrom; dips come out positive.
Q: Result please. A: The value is -0.91 angstrom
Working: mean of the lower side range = 4.43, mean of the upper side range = 4.55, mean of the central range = 4.55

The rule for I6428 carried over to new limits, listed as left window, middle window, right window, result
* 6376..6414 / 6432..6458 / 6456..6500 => -0.54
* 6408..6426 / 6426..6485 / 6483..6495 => -0.40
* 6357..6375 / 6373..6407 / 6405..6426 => 0.24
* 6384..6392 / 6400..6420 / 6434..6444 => -0.39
